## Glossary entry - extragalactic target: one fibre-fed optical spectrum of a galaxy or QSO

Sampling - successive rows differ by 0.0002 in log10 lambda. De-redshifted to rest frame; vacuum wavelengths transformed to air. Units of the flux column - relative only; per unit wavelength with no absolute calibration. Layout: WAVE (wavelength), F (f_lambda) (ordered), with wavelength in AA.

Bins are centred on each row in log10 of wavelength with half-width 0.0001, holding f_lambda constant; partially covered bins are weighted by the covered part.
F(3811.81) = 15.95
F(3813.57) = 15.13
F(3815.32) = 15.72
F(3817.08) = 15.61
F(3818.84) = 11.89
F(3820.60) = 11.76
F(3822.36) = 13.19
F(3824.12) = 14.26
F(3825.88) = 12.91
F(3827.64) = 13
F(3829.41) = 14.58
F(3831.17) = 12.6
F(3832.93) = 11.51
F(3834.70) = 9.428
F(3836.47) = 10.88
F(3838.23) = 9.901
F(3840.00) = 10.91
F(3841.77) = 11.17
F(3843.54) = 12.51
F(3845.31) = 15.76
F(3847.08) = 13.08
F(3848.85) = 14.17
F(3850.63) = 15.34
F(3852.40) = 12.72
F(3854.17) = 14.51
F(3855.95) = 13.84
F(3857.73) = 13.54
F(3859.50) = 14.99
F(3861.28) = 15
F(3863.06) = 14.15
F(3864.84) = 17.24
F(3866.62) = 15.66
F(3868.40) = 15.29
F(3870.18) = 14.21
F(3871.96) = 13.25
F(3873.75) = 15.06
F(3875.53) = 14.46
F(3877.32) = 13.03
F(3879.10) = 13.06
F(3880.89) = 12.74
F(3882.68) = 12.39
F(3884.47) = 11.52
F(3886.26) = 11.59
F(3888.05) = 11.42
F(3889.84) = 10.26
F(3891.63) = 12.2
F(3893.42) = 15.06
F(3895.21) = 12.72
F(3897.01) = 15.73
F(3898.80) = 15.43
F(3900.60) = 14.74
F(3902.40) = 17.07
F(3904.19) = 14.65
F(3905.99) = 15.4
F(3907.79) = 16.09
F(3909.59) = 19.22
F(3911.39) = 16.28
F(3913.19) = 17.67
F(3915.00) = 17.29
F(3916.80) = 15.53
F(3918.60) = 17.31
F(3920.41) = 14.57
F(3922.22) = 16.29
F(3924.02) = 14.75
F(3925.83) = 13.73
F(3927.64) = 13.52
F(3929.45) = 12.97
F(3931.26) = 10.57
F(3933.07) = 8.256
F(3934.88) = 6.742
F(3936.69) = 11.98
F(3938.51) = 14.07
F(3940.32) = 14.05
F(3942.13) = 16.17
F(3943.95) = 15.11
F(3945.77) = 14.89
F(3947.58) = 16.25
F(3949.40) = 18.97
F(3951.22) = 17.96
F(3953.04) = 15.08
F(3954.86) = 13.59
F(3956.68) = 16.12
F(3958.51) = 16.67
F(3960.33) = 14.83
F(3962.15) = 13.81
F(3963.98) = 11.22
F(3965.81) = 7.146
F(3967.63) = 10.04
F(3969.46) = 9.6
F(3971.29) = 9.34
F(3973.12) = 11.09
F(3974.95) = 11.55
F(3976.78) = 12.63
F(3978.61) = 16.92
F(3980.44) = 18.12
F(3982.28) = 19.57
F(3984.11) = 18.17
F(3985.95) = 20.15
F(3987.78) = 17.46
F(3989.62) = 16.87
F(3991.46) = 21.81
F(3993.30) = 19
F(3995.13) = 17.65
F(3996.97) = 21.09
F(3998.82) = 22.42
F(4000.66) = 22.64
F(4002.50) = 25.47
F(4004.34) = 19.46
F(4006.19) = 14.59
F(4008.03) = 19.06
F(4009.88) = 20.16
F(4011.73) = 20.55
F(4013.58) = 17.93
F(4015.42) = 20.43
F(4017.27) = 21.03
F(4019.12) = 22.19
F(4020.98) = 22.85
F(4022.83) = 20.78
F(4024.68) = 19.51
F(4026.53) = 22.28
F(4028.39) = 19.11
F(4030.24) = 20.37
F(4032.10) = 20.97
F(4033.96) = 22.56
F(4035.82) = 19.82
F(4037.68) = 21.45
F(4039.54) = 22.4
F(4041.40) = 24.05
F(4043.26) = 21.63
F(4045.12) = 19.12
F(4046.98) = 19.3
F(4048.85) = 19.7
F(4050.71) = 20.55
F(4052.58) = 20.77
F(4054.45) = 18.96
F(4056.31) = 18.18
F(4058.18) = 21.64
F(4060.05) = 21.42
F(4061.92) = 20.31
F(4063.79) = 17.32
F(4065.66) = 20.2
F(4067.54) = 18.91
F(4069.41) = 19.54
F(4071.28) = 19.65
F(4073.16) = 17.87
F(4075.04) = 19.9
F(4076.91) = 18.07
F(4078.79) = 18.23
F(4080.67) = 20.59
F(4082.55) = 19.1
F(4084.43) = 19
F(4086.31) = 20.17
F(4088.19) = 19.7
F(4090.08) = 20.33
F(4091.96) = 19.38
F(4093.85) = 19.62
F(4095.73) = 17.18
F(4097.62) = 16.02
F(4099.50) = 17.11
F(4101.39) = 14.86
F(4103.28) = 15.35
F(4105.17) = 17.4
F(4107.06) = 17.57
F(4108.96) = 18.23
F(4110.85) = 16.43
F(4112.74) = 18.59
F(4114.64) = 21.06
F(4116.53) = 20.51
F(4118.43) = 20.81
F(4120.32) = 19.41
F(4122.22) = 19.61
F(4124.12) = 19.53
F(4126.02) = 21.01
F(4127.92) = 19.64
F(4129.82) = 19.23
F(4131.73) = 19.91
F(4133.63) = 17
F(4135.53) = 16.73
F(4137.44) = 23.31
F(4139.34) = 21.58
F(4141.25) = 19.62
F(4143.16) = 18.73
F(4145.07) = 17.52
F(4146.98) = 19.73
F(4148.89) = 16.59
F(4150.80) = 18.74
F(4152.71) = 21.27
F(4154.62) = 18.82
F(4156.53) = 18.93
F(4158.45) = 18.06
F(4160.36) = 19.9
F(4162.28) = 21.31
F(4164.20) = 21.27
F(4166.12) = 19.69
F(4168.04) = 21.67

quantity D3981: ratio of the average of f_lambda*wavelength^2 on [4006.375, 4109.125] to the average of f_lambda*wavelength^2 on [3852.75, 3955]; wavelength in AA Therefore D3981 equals 1.47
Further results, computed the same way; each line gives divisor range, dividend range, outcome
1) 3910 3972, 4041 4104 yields 1.47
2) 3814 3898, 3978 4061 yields 1.65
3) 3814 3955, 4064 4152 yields 1.51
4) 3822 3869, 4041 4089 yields 1.64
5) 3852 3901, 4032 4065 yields 1.63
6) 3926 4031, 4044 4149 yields 1.22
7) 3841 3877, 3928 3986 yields 1.01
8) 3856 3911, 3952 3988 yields 1.03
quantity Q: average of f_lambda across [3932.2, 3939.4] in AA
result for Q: 10.3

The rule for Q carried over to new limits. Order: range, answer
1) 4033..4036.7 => 21.2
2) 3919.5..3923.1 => 15.4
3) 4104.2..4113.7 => 17.6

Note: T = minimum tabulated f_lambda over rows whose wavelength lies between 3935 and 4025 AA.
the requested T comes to 7.146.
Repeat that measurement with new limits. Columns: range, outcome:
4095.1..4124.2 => 14.86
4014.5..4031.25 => 19.11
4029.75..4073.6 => 17.32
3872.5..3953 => 6.742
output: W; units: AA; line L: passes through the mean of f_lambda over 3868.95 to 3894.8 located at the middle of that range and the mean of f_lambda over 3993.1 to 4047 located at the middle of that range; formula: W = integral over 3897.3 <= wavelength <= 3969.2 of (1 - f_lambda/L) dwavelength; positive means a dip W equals 5.3 AA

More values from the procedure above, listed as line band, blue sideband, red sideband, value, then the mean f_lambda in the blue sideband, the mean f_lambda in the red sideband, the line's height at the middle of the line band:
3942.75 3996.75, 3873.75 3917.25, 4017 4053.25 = 7.9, 14.4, 21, 17.9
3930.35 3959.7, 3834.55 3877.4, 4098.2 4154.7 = 2.4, 13.7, 18.8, 15.4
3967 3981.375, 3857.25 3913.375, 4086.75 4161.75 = 3.2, 14.4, 18.9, 16.1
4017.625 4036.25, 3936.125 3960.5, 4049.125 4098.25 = -3.3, 15.5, 19.4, 17.9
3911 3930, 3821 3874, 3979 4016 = 1.1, 13.5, 19.6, 16.4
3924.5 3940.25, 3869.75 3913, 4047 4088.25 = 3.8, 14.1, 19.5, 15.4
